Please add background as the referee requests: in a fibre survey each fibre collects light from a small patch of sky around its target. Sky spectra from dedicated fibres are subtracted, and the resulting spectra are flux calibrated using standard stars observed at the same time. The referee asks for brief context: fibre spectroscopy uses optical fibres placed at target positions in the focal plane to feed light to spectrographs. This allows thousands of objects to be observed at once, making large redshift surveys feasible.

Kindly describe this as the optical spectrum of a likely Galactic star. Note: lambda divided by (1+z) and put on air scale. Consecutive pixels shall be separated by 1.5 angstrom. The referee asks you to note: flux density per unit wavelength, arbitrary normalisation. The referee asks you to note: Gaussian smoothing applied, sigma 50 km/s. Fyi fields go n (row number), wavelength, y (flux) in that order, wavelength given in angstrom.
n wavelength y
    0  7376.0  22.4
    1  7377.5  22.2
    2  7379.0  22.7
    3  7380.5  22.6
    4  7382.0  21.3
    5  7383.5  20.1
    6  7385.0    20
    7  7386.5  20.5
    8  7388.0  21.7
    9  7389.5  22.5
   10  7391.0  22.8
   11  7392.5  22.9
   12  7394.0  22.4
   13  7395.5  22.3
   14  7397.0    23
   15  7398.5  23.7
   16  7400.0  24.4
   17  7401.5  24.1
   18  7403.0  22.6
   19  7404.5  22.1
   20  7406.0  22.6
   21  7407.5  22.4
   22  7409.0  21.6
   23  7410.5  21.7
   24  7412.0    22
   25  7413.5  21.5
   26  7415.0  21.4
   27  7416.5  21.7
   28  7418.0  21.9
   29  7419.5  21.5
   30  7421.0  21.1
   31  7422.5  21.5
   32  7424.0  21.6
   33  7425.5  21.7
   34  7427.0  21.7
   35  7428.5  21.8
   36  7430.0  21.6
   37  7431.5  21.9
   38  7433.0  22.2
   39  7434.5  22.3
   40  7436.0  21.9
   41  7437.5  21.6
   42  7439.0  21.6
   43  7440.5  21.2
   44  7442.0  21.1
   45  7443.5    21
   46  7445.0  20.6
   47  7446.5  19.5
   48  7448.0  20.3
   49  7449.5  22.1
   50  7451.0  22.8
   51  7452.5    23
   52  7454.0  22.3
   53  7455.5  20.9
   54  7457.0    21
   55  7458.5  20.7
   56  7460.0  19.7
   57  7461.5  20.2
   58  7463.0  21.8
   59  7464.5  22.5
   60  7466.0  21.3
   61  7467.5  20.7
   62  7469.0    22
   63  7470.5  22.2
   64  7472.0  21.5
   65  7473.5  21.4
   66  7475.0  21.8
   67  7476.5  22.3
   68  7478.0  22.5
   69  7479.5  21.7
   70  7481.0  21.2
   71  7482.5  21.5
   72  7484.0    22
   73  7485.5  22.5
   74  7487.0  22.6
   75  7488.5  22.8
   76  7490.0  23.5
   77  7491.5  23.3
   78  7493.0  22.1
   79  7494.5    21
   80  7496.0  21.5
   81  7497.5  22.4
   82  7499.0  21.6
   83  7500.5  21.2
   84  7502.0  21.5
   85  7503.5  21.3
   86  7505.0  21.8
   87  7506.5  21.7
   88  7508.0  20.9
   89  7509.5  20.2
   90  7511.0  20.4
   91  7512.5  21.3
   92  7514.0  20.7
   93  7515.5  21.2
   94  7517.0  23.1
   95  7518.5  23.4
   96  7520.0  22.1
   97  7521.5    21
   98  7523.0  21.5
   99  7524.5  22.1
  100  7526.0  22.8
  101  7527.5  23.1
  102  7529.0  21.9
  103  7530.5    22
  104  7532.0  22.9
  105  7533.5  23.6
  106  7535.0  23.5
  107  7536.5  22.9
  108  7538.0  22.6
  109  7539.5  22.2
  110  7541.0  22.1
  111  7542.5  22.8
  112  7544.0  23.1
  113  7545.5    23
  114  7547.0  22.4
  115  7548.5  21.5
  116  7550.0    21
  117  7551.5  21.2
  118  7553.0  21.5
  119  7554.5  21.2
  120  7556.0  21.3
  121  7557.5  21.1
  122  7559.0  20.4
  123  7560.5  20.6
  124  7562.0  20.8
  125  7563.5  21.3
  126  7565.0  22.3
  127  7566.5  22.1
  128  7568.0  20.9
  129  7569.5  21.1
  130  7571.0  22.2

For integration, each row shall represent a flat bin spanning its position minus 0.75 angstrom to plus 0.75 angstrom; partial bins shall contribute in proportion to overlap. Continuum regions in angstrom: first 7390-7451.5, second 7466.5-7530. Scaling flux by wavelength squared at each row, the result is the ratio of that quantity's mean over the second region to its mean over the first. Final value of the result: 1.02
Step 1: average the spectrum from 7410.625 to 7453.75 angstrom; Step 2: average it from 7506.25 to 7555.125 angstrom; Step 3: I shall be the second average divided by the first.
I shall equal 1.0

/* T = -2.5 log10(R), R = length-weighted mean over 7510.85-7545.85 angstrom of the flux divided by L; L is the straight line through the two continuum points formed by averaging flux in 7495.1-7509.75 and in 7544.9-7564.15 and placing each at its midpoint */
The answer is -0.05 mag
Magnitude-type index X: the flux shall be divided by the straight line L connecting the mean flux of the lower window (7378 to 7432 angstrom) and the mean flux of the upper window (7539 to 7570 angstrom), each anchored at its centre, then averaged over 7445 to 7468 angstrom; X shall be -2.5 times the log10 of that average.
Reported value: 0.033 mag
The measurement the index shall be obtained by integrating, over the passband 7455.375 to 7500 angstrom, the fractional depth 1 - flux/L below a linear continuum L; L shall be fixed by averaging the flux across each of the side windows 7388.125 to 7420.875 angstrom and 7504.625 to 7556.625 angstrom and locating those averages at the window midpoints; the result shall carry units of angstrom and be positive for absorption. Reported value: 0.8 angstrom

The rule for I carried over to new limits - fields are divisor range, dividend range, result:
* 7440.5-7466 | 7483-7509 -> 1.03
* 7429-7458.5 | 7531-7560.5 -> 1.03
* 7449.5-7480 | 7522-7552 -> 1.04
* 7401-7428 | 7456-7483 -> 0.98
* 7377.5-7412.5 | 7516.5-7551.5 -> 1.01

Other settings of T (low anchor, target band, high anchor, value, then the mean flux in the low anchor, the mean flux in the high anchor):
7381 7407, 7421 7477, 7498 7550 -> 0.03 mag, 22.3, 22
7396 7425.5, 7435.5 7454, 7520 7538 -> 0.04 mag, 22.2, 22.5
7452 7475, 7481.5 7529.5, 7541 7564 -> -0.02 mag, 21.4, 21.6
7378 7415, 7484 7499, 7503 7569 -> -0.02 mag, 22.2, 21.8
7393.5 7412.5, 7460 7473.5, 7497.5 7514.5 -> 0.02 mag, 22.7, 21.2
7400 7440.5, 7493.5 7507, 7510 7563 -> 0.02 mag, 21.9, 21.9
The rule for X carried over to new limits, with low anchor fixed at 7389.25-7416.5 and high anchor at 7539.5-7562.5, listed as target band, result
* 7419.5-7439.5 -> 0.03 mag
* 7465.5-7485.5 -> 0.02 mag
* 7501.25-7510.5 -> 0.03 mag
